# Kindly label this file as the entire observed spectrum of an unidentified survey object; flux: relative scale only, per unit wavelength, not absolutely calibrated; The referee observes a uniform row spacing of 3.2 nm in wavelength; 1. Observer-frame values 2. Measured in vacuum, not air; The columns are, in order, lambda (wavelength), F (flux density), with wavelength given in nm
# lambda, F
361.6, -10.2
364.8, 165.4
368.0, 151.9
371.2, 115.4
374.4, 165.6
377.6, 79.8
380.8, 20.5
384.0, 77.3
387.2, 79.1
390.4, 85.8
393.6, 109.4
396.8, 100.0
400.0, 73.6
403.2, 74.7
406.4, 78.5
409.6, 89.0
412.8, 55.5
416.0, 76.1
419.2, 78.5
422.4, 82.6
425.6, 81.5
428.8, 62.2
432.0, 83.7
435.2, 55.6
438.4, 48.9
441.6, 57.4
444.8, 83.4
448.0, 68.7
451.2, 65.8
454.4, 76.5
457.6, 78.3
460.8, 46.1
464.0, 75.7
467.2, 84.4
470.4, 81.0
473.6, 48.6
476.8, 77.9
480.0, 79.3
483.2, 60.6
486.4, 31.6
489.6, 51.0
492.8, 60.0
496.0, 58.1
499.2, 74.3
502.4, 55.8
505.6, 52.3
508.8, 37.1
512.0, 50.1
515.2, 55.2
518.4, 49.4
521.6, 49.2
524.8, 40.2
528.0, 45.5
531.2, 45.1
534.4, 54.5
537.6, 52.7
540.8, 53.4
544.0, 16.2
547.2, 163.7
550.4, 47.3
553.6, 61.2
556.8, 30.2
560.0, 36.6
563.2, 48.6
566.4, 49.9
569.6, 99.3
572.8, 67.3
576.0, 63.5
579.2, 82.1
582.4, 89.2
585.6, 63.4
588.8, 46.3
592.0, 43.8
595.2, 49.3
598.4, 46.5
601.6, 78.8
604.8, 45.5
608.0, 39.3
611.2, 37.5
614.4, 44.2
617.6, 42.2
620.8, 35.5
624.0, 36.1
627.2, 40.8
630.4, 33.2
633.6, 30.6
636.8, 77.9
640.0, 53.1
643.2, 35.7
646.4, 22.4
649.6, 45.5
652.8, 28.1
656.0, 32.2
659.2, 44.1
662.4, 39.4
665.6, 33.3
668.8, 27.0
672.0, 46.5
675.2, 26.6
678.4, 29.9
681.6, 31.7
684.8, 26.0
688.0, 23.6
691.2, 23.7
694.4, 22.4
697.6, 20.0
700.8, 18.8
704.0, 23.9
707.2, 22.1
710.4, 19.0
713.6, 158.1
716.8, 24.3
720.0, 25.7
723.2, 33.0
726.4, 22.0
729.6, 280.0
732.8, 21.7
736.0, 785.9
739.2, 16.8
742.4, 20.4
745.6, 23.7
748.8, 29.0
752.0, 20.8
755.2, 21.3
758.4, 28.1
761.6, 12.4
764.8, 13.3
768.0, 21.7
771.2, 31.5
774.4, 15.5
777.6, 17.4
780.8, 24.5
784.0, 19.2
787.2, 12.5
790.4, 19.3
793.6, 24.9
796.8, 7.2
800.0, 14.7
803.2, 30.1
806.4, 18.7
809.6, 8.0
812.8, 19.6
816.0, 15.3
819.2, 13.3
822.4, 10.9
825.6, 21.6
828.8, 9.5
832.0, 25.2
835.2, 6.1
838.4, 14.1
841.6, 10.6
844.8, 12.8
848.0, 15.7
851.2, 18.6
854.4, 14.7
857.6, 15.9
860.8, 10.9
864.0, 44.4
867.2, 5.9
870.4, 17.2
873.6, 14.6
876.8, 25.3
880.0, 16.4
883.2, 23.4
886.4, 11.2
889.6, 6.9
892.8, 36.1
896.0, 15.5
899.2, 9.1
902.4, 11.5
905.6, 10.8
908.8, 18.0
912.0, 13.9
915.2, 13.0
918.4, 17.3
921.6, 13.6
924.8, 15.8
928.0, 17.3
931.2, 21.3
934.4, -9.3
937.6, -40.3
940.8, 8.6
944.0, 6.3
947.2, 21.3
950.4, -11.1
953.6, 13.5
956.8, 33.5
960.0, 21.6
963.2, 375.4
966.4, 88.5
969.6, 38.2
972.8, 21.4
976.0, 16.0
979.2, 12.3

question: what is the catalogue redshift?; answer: 0.469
